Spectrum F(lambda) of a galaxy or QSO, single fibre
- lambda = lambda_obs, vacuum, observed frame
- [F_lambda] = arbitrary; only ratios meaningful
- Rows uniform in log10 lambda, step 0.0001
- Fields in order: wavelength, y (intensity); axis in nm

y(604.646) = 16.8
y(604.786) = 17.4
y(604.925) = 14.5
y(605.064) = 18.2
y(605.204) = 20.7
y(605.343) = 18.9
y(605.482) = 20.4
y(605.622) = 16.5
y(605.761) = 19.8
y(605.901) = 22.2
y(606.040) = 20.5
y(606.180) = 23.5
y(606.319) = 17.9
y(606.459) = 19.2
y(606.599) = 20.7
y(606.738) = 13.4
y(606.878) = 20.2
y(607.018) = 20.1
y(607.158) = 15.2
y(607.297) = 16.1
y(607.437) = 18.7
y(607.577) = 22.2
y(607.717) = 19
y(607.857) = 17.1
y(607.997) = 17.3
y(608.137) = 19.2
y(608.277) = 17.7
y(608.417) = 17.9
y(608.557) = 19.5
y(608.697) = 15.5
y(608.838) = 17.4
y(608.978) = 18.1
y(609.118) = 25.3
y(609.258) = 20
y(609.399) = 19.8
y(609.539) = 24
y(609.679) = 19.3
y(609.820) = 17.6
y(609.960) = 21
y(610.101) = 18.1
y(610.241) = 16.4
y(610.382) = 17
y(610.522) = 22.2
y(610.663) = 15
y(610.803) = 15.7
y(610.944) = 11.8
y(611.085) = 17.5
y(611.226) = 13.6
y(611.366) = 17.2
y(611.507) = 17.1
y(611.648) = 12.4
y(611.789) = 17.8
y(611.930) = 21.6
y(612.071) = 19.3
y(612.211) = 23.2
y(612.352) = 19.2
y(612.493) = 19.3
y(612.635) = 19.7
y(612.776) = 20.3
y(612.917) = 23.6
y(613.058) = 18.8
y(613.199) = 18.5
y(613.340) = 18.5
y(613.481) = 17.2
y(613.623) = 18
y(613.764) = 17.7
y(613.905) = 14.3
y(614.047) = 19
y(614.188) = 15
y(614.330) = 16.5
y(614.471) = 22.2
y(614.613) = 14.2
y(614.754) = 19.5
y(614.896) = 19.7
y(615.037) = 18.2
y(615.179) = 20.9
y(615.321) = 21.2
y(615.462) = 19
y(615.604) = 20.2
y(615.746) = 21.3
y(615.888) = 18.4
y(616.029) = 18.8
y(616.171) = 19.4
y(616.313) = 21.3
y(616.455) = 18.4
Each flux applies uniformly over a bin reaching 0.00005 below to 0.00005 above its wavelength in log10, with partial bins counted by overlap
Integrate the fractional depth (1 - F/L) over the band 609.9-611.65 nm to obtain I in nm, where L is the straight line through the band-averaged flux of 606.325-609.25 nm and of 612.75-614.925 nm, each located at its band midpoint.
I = 0.16 nm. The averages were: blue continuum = 18.5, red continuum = 18.2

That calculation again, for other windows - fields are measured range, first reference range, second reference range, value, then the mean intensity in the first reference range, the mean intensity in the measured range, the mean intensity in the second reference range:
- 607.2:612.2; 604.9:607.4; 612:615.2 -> 0.167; 18.9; 18.2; 18.8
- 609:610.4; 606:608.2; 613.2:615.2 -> -0.112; 18.7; 19.9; 17.9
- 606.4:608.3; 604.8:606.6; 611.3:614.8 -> 0.083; 19.4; 18.3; 18.4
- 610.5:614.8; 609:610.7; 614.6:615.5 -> 0.351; 19.7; 17.9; 19.3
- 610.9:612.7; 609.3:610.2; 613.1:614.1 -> 0.083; 19.8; 17.7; 17.6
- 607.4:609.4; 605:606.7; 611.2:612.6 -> 0.017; 19.8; 19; 18.3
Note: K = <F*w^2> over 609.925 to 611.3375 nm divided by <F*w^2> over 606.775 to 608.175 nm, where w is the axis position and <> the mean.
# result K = 0.92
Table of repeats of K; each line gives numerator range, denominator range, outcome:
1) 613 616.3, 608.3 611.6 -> 1.04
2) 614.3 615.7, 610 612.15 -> 1.15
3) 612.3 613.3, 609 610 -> 0.96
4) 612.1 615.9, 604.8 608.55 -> 1.04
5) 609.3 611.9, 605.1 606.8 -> 0.91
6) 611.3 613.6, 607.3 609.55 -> 1.01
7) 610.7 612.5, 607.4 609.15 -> 0.93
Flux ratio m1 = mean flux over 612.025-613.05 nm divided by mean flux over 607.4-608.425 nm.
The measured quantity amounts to 1.10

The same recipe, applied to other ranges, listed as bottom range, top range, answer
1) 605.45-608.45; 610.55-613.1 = 0.96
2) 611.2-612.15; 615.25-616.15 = 1.15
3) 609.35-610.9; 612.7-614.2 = 0.99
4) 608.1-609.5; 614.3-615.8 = 1.01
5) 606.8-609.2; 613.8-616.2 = 1.00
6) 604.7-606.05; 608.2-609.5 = 1.02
